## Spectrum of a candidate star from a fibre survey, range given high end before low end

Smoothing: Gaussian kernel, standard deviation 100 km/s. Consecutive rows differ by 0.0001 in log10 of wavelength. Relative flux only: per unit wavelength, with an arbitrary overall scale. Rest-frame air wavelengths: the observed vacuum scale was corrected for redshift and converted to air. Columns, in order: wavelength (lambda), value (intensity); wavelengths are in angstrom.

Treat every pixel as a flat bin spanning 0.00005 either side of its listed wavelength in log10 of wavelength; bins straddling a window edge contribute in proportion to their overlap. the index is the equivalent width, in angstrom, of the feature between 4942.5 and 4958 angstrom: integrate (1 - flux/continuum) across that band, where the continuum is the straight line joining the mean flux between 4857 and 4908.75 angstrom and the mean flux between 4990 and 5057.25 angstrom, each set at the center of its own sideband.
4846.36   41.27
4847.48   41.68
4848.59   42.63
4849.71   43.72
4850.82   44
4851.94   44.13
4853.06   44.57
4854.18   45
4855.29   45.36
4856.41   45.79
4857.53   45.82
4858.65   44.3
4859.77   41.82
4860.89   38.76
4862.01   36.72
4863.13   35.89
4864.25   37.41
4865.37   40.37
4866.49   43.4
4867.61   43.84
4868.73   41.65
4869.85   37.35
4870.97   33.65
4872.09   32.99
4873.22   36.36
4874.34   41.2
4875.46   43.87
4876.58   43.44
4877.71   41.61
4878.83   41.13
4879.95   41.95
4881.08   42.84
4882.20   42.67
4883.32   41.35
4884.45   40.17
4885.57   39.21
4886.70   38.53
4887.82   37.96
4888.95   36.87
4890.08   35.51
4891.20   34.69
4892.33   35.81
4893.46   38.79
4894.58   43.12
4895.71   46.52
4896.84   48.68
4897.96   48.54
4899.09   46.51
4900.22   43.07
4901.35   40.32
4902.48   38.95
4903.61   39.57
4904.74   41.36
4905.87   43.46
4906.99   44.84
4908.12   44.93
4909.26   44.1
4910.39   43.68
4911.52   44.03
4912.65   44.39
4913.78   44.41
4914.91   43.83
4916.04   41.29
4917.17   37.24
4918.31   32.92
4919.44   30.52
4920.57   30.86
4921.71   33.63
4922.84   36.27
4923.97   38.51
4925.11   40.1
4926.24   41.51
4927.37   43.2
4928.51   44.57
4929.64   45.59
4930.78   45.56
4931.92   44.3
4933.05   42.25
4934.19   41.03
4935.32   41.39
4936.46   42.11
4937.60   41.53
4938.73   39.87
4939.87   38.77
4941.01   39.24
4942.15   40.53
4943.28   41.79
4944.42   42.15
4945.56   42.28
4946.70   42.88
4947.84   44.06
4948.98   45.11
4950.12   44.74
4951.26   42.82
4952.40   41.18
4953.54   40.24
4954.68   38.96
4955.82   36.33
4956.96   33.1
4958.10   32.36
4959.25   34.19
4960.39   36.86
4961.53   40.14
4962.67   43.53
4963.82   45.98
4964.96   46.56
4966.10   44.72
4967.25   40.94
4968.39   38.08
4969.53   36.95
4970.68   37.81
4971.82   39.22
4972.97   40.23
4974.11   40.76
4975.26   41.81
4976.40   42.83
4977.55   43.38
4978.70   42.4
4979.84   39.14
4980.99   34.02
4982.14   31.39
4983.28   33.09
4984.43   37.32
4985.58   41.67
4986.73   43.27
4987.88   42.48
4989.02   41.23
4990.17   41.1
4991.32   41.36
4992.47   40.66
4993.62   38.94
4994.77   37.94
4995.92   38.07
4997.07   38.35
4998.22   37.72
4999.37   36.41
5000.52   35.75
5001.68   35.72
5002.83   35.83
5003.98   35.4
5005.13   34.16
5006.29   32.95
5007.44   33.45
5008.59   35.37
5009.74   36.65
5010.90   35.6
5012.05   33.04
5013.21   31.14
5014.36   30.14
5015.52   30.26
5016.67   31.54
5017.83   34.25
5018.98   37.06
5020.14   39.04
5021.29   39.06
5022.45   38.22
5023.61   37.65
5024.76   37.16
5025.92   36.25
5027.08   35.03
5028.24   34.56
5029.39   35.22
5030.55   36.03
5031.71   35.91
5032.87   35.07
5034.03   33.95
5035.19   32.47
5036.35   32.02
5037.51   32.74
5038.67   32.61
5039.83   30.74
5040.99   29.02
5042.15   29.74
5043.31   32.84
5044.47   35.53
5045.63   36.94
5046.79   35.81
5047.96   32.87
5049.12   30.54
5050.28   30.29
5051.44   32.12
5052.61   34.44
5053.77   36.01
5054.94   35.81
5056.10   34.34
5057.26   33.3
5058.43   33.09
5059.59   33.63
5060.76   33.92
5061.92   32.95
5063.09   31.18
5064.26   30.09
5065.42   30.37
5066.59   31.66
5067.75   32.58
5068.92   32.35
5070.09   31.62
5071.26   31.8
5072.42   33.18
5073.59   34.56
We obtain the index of -1.2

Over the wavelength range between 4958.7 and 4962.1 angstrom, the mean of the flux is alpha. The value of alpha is 37.1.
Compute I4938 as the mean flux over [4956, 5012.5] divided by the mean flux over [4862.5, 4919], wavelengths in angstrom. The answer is 0.94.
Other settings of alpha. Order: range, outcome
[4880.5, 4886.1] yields 41.3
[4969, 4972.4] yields 37.9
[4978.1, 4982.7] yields 36.8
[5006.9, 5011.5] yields 35.3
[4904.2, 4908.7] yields 43.7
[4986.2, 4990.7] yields 42.1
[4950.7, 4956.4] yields 39.9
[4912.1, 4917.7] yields 42.3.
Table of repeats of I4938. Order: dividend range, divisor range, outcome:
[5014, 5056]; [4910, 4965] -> 0.84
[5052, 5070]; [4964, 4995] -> 0.82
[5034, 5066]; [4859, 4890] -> 0.83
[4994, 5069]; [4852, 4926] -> 0.84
